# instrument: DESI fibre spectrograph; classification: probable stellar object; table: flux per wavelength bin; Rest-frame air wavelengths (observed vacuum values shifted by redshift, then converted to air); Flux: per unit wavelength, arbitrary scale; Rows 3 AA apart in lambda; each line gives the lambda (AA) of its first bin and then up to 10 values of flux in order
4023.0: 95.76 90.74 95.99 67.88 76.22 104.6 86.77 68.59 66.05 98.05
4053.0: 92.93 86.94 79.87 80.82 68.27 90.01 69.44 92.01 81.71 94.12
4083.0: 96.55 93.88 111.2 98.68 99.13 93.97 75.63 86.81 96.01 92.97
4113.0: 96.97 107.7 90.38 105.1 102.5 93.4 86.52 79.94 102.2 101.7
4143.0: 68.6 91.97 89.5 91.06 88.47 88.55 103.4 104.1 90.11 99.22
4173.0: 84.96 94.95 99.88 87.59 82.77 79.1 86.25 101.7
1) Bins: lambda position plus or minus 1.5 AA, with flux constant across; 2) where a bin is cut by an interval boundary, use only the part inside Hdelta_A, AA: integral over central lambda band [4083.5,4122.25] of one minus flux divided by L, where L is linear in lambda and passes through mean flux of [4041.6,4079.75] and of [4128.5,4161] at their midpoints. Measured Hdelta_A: -4.54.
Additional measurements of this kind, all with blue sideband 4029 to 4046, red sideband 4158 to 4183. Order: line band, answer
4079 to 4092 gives -1.9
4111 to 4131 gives -1.8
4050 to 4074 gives 0.4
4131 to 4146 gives 0.6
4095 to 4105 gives 0.1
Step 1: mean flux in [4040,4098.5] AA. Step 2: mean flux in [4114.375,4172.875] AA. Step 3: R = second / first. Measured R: 1.07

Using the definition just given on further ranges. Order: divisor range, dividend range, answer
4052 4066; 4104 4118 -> 1.18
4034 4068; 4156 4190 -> 1.11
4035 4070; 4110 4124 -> 1.19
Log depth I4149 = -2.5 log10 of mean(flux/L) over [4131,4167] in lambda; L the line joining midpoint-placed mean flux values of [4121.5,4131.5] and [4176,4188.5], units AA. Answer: 0.026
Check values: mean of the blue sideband 97.1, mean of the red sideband 88.9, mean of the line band 91.5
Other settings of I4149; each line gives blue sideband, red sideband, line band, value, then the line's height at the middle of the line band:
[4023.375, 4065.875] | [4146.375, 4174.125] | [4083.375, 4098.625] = -0.139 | 87.5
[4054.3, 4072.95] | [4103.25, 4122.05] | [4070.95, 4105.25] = -0.050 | 88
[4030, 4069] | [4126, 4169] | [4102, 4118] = -0.086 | 88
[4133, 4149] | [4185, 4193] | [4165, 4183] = -0.094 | 85.5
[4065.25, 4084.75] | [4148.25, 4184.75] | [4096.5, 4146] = -0.033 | 89.7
